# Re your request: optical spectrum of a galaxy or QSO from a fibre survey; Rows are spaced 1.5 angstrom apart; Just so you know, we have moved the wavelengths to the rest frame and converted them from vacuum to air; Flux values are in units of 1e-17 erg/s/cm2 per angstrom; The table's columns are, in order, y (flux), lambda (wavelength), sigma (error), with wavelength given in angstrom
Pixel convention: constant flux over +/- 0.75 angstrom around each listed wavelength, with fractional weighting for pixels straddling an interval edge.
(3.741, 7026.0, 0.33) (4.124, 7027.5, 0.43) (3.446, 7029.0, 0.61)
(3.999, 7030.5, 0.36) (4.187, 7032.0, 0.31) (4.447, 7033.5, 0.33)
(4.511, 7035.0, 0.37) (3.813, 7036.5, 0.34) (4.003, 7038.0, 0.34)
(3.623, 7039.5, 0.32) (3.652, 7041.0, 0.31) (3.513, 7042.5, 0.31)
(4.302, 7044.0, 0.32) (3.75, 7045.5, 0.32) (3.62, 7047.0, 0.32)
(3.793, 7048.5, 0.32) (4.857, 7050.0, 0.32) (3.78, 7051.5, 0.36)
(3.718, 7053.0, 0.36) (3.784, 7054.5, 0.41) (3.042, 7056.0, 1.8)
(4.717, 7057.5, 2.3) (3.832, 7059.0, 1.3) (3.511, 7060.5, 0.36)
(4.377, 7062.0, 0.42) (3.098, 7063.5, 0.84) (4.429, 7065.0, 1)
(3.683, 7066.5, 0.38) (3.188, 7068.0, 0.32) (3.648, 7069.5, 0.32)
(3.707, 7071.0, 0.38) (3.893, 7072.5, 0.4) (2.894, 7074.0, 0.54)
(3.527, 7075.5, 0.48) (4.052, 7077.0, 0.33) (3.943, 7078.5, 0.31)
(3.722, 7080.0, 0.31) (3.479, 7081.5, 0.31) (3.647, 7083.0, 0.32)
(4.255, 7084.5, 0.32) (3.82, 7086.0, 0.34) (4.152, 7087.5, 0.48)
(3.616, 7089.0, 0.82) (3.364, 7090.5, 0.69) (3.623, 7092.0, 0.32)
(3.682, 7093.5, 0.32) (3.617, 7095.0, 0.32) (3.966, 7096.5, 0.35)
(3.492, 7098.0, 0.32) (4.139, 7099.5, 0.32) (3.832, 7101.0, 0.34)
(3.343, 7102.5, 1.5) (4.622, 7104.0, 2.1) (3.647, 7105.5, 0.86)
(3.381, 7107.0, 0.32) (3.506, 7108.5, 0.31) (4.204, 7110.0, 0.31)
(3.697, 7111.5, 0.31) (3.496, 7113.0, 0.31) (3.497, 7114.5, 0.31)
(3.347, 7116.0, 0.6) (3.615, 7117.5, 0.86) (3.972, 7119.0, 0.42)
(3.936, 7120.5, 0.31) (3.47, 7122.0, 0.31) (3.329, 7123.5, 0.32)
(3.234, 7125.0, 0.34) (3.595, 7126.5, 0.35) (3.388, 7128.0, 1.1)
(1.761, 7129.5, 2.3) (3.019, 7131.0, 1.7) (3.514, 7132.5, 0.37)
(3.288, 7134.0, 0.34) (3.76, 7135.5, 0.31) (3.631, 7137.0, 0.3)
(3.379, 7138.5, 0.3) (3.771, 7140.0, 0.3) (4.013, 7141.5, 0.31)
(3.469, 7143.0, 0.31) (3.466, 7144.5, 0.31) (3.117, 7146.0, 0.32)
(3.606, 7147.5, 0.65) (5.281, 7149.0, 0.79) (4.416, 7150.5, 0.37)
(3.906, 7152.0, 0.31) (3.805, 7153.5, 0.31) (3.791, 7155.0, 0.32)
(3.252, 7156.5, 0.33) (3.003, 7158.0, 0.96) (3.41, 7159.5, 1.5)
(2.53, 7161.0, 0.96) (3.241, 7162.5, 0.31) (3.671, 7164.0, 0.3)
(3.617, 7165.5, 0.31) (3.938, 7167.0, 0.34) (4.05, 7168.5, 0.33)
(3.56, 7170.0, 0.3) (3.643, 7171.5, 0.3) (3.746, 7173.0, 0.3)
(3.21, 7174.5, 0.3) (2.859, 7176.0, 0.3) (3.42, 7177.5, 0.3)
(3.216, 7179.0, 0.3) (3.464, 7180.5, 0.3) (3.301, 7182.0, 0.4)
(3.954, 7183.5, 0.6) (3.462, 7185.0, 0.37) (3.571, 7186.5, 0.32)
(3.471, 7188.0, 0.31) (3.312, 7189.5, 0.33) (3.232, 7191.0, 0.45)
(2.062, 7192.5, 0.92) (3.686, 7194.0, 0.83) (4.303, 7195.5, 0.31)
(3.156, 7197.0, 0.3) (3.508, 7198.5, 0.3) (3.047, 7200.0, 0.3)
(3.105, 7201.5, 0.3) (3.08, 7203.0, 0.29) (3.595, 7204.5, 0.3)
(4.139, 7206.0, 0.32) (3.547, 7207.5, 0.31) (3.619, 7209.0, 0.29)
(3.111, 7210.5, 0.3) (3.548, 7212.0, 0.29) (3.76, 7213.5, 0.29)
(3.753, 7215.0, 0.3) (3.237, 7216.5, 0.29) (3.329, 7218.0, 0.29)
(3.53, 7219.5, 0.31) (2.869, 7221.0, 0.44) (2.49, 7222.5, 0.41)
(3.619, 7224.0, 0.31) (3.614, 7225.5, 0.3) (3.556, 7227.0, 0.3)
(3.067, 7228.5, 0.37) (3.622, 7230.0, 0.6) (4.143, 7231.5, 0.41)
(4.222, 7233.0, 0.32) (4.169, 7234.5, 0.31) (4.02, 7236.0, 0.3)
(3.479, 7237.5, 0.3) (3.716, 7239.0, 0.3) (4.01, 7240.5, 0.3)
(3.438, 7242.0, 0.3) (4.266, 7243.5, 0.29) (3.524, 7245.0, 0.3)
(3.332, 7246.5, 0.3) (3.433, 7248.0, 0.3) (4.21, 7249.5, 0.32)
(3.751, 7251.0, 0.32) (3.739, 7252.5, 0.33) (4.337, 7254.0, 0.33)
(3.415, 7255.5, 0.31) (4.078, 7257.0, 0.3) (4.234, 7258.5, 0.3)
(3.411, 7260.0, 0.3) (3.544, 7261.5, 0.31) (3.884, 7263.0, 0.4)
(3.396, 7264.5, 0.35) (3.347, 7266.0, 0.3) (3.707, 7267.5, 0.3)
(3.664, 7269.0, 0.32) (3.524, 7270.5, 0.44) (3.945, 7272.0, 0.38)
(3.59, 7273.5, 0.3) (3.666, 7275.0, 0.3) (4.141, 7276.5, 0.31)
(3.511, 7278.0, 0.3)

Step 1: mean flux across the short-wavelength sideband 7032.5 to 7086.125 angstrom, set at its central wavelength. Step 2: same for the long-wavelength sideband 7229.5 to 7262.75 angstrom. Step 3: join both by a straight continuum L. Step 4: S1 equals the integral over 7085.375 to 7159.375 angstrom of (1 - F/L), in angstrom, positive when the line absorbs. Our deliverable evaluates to 3.8 angstrom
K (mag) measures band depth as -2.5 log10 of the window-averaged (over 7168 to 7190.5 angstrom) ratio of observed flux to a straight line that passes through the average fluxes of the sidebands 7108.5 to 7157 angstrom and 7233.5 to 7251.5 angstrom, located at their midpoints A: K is 0.06 mag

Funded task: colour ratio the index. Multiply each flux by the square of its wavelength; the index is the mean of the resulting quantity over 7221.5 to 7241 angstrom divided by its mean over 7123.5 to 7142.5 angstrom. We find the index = 1.1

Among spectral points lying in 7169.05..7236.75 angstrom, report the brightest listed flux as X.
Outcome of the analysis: 4.303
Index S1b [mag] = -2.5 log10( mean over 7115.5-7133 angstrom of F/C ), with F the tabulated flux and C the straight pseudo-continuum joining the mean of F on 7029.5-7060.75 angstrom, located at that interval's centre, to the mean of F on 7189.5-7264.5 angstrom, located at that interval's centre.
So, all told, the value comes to 0.13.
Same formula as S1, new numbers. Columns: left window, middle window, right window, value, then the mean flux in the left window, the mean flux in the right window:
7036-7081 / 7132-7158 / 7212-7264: 0.08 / 3.78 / 3.67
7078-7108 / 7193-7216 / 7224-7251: 1.48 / 3.76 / 3.75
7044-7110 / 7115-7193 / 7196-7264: 4.29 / 3.77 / 3.61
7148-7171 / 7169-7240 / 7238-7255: 5.09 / 3.7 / 3.79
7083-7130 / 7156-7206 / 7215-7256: 3.35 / 3.64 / 3.64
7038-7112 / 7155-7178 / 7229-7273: 2.14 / 3.77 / 3.77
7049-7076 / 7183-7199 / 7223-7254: 1.43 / 3.76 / 3.75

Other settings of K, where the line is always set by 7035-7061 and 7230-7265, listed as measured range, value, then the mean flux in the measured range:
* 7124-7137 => 0.19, 3.22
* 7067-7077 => 0.10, 3.52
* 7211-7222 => 0.13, 3.4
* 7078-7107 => 0.02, 3.78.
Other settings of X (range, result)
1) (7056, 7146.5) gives 4.717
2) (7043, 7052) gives 4.857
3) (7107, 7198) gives 5.281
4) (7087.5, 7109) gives 4.622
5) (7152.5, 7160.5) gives 3.805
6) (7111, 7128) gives 3.972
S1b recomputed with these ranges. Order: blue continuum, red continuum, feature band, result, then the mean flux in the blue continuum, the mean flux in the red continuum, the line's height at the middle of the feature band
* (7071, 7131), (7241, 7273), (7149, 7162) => 0.02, 3.63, 3.72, 3.66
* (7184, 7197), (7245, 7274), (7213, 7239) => 0.00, 3.38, 3.71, 3.55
